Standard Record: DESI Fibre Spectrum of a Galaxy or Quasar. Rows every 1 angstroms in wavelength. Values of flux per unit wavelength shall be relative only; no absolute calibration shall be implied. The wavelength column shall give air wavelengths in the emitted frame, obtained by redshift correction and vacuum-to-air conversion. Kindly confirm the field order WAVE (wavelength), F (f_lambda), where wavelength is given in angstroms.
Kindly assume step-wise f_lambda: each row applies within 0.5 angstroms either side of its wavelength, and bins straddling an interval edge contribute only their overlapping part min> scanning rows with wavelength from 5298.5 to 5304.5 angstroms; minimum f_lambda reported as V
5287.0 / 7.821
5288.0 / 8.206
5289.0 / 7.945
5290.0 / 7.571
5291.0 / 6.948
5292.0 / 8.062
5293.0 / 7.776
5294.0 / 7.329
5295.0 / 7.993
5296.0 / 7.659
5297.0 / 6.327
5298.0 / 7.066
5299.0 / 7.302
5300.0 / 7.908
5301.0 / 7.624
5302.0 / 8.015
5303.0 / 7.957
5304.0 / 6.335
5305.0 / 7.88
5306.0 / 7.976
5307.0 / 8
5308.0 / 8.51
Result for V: 6.335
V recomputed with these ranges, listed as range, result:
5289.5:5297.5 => 6.327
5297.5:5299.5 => 7.066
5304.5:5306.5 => 7.88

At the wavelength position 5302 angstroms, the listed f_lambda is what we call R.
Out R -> 8.015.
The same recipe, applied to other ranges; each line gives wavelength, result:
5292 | 8.062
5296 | 7.659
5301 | 7.624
